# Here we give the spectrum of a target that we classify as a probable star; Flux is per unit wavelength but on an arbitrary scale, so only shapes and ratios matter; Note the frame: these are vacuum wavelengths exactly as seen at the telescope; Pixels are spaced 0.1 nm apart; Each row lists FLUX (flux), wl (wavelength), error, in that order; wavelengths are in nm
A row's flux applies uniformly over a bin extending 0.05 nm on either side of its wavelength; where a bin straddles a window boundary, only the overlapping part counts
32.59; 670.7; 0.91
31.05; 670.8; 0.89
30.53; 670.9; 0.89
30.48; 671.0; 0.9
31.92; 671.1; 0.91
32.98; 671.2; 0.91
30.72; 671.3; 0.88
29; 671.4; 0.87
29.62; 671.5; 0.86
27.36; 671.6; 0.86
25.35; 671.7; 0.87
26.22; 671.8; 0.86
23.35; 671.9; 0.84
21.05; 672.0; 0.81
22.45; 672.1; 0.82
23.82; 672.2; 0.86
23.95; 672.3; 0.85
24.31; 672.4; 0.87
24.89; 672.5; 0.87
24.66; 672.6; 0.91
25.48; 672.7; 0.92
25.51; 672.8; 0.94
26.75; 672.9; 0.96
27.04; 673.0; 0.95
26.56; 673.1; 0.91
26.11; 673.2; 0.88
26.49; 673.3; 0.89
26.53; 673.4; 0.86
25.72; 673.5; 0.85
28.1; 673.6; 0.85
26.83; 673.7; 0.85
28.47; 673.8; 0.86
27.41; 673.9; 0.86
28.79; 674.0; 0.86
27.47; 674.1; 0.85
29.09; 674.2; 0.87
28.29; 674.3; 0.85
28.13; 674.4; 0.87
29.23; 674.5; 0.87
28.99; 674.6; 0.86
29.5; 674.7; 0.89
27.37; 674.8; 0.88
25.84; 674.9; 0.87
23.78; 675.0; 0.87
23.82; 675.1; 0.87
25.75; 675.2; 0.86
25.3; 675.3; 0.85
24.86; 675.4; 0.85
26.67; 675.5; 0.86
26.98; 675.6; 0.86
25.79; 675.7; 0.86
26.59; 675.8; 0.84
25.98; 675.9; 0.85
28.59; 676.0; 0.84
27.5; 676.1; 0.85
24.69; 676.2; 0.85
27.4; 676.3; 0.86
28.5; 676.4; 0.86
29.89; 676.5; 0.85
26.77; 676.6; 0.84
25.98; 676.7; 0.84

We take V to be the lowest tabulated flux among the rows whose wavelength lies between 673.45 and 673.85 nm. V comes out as 25.72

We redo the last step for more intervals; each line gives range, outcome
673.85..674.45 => 27.41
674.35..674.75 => 28.13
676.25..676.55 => 27.4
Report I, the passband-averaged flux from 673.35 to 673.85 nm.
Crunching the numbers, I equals 27.1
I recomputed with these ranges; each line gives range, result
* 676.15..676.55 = 27.6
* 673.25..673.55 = 26.2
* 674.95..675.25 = 24.5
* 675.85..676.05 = 27.3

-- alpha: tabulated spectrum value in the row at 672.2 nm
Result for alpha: 23.82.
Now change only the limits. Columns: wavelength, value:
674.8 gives 27.37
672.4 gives 24.31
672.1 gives 22.45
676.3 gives 27.4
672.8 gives 25.51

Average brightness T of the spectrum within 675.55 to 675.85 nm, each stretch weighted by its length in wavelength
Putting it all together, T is 26.5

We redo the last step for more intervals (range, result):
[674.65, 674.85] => 28.4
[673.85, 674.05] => 28.1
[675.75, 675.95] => 26.3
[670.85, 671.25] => 31.5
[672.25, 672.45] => 24.1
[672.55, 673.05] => 25.9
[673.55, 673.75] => 27.5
